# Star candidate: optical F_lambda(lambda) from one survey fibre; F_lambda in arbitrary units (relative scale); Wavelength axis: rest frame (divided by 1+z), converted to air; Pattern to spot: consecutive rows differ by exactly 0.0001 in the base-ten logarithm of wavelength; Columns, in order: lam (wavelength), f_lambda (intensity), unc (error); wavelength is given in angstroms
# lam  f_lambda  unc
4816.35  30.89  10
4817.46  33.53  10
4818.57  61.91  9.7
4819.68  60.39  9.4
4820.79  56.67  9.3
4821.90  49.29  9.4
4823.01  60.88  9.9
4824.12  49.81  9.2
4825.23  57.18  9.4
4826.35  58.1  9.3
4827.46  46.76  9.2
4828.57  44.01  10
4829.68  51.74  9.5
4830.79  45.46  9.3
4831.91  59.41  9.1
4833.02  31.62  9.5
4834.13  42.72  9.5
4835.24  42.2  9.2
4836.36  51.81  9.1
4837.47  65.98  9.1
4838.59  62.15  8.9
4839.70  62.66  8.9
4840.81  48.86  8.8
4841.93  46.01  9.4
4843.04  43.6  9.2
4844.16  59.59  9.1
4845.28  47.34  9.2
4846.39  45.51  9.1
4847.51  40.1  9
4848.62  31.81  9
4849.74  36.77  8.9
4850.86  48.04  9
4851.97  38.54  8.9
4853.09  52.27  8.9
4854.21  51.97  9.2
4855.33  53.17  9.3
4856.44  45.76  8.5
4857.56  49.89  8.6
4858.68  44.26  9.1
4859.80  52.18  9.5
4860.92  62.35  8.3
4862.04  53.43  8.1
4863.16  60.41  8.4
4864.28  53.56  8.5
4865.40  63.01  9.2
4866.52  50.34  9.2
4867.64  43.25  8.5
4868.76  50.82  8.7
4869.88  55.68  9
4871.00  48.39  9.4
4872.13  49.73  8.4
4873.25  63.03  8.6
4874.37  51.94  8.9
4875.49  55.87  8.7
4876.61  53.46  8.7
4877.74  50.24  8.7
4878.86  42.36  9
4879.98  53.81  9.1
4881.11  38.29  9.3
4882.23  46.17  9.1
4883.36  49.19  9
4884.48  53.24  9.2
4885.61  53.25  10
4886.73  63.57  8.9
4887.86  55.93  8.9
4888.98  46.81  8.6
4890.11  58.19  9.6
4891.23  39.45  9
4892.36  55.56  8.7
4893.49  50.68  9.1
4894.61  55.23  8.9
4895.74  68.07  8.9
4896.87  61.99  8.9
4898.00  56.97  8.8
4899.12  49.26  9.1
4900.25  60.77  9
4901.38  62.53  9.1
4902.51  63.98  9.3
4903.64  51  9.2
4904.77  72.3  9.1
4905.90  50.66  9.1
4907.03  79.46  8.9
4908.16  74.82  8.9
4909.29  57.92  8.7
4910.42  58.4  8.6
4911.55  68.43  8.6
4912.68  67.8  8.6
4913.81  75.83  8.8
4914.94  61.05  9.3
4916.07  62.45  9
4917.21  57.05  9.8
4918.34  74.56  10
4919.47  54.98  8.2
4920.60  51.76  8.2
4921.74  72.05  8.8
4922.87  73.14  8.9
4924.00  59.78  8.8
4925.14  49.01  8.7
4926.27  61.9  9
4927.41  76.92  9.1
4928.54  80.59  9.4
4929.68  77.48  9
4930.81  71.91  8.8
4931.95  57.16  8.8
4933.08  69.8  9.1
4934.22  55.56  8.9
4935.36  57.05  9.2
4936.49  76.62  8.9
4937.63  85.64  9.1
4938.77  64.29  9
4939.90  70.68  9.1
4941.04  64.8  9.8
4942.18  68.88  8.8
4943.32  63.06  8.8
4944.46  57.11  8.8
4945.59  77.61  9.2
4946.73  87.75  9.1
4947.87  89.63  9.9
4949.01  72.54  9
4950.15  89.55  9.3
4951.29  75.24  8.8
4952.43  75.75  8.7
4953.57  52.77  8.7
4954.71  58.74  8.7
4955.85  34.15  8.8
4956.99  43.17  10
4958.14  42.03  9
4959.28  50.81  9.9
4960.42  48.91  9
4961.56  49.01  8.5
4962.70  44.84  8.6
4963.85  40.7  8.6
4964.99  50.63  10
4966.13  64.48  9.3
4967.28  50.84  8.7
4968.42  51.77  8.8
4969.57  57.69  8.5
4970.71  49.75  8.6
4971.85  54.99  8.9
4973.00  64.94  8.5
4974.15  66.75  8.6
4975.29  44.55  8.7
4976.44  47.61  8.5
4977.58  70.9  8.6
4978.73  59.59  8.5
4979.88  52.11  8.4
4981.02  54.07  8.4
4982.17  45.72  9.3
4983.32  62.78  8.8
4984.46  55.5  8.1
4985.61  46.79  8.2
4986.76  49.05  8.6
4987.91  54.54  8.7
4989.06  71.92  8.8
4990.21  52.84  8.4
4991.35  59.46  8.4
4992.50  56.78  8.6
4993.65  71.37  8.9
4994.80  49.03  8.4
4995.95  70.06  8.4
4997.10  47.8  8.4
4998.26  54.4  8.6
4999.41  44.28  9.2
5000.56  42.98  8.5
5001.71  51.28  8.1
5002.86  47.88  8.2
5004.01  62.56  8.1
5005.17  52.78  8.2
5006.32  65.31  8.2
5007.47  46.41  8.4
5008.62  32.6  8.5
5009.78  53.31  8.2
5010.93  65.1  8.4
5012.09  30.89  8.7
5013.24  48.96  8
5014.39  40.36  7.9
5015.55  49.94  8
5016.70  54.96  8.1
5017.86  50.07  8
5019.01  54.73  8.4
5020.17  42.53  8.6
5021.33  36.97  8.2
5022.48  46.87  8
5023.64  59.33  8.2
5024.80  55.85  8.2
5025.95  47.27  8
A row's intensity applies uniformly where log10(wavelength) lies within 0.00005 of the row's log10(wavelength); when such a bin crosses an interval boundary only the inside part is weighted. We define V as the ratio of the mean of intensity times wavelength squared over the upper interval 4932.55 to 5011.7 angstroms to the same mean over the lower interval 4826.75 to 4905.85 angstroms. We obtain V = 1.17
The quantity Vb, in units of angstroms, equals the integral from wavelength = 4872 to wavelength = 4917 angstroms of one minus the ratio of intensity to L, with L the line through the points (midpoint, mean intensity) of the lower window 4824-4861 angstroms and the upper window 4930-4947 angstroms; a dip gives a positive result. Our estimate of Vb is 1.7 angstroms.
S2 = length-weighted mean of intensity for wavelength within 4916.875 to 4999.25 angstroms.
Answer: 60.7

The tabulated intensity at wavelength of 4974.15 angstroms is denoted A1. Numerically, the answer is 66.75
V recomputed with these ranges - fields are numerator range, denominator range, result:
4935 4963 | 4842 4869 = 1.36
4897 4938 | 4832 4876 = 1.32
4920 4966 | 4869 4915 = 1.14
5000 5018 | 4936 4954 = 0.69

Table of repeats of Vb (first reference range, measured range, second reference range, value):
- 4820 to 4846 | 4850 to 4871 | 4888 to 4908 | 1.2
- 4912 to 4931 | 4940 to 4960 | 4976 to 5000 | -0.9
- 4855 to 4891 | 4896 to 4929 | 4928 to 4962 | -2.3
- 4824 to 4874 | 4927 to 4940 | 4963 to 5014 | -4.4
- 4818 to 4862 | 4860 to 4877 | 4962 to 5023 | -1.2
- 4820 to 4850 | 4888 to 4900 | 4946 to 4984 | -0.2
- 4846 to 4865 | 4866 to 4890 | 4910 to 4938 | 1.3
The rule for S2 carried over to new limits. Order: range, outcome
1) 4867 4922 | 57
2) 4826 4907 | 51.9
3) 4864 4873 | 52.2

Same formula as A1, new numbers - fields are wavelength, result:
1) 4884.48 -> 53.24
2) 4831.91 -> 59.41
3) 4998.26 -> 54.4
